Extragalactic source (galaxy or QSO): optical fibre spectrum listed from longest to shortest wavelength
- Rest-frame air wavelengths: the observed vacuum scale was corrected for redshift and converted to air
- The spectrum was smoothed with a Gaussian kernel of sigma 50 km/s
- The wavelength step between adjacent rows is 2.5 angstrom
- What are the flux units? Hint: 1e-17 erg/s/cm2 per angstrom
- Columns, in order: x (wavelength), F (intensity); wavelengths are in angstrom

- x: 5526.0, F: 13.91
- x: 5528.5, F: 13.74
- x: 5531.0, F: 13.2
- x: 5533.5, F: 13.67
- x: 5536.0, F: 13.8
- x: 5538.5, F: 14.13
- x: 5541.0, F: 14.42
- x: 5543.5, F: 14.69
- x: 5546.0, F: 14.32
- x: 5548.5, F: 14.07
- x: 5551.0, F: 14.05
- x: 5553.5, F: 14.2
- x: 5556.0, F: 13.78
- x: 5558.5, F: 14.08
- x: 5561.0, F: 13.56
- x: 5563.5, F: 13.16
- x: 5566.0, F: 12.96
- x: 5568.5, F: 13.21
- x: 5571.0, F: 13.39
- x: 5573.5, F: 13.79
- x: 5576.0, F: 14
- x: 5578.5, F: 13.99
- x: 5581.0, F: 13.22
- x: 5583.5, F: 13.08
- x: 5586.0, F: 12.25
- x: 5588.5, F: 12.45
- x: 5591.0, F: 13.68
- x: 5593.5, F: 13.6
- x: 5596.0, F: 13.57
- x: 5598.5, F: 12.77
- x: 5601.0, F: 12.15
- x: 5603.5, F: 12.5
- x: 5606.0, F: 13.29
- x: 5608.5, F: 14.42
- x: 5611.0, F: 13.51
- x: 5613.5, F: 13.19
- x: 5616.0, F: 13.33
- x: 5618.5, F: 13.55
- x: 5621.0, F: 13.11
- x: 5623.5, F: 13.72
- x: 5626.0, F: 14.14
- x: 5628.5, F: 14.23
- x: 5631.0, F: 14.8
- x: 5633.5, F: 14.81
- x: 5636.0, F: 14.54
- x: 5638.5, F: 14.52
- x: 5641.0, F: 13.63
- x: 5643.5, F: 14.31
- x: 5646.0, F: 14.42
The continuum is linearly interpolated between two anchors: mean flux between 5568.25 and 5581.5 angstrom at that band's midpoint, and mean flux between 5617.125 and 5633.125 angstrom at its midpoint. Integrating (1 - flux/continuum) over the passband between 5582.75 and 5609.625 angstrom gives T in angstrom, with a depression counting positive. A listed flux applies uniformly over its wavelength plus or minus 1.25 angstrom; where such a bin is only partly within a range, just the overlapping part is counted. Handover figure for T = 1.41 angstrom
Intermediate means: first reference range 13.7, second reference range 14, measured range 13.1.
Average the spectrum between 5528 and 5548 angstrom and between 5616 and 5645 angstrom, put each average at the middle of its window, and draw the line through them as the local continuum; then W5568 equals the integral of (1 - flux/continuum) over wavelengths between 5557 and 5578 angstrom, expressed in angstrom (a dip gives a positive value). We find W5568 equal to 0.7 angstrom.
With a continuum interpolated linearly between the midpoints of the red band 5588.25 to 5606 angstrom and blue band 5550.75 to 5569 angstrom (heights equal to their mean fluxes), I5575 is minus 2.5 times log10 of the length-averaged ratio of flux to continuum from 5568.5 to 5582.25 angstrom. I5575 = -0.02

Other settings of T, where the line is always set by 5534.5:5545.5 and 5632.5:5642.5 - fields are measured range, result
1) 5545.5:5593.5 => 2.54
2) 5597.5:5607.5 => 1.12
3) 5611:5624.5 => 0.90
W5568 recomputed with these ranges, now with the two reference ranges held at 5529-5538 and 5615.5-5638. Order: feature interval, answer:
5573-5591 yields 0.8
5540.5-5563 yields -0.6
